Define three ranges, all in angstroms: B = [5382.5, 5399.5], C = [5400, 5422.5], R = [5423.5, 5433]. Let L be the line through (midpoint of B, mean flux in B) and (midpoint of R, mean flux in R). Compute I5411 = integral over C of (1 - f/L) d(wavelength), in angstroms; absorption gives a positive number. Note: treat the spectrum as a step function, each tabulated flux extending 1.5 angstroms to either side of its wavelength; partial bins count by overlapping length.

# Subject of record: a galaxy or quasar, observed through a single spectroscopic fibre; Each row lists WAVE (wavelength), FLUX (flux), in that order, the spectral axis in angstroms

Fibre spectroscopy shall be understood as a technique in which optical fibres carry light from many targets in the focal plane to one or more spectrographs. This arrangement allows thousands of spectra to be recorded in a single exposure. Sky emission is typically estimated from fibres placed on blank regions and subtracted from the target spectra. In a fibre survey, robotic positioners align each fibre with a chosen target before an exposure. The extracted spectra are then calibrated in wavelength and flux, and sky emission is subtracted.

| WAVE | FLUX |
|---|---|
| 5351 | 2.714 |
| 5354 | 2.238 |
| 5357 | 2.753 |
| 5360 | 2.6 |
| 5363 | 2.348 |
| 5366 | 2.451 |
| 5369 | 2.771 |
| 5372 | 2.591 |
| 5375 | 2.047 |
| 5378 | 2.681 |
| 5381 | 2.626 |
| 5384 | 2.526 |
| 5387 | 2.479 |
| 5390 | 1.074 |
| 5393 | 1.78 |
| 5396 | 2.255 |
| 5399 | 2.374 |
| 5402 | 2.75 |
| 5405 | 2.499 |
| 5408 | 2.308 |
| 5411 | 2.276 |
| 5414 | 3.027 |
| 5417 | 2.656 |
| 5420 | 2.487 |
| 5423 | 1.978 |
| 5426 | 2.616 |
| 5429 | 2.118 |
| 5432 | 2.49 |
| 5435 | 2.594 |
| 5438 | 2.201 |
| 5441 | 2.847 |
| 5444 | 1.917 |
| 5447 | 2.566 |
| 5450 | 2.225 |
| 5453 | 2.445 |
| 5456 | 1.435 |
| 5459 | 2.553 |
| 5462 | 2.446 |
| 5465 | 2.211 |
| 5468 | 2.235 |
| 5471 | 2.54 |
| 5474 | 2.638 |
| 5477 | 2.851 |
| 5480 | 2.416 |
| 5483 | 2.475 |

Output -3.22 angstroms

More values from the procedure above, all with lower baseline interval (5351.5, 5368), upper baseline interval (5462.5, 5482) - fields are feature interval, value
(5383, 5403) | 2.7 angstroms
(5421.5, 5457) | 2.7 angstroms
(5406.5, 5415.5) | -0.2 angstroms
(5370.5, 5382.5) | 0.1 angstroms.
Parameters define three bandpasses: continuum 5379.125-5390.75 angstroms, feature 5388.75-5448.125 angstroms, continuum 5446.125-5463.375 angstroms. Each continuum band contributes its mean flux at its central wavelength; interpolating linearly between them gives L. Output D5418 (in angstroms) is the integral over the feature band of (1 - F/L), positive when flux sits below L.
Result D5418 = -2.08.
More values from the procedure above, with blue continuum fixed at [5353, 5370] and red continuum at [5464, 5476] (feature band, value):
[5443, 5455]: 0.90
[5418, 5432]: 0.79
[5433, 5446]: 0.31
